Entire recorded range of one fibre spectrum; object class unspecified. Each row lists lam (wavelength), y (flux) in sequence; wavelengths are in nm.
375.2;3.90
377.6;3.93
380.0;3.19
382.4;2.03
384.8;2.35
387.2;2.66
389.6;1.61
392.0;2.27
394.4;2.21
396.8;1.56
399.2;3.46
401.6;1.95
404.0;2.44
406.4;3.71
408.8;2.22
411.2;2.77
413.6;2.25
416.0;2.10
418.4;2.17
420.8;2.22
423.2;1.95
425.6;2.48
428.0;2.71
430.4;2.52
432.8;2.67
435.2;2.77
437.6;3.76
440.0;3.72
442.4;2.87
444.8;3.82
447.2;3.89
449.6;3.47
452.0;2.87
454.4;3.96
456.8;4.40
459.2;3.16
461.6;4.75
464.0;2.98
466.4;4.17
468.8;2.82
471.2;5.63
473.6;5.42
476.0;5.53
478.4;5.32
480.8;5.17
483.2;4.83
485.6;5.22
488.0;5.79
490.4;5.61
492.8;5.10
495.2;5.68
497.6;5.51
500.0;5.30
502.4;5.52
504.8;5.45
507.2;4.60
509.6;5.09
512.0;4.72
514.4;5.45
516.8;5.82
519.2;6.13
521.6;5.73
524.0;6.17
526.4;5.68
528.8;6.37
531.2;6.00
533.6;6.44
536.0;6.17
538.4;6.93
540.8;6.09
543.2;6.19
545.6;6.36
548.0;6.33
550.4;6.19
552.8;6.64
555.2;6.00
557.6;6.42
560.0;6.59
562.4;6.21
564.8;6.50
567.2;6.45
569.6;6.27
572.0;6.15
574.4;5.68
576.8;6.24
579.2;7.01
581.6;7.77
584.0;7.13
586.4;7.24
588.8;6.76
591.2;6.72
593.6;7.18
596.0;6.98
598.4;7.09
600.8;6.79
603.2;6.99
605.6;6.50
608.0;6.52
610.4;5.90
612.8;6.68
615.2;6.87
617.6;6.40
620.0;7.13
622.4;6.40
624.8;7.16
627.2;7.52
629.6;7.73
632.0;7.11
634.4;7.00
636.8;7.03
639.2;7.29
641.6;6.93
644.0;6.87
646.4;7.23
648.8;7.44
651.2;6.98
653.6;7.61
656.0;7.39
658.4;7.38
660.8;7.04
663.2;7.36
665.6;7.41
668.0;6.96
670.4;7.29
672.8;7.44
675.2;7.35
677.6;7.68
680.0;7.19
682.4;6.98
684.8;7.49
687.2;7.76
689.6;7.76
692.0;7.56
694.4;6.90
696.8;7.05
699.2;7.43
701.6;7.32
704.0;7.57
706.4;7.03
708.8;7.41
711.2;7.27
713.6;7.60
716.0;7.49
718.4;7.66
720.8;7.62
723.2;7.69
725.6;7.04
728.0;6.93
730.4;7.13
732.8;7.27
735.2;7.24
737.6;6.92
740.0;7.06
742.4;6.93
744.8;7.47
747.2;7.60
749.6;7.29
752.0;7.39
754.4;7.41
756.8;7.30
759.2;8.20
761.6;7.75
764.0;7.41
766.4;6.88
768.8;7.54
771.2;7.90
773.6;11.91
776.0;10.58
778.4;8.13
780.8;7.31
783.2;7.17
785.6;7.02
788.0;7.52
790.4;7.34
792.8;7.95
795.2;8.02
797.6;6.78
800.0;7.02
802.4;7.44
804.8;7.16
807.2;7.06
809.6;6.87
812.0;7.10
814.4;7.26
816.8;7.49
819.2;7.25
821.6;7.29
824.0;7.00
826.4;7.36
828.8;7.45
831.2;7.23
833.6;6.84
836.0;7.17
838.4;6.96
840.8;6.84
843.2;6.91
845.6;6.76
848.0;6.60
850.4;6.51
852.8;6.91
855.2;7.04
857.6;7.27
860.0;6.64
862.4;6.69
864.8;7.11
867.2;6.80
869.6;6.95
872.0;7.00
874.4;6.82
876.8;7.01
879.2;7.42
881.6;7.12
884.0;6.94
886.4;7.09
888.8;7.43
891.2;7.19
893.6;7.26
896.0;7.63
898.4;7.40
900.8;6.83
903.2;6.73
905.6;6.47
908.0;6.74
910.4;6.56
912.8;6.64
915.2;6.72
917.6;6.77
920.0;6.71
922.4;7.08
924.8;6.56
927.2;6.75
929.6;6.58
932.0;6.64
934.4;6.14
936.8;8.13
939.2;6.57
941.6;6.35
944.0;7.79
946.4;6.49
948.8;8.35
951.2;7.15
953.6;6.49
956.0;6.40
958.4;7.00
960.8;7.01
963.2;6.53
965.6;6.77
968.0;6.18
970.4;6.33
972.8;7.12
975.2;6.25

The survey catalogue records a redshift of 0.18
